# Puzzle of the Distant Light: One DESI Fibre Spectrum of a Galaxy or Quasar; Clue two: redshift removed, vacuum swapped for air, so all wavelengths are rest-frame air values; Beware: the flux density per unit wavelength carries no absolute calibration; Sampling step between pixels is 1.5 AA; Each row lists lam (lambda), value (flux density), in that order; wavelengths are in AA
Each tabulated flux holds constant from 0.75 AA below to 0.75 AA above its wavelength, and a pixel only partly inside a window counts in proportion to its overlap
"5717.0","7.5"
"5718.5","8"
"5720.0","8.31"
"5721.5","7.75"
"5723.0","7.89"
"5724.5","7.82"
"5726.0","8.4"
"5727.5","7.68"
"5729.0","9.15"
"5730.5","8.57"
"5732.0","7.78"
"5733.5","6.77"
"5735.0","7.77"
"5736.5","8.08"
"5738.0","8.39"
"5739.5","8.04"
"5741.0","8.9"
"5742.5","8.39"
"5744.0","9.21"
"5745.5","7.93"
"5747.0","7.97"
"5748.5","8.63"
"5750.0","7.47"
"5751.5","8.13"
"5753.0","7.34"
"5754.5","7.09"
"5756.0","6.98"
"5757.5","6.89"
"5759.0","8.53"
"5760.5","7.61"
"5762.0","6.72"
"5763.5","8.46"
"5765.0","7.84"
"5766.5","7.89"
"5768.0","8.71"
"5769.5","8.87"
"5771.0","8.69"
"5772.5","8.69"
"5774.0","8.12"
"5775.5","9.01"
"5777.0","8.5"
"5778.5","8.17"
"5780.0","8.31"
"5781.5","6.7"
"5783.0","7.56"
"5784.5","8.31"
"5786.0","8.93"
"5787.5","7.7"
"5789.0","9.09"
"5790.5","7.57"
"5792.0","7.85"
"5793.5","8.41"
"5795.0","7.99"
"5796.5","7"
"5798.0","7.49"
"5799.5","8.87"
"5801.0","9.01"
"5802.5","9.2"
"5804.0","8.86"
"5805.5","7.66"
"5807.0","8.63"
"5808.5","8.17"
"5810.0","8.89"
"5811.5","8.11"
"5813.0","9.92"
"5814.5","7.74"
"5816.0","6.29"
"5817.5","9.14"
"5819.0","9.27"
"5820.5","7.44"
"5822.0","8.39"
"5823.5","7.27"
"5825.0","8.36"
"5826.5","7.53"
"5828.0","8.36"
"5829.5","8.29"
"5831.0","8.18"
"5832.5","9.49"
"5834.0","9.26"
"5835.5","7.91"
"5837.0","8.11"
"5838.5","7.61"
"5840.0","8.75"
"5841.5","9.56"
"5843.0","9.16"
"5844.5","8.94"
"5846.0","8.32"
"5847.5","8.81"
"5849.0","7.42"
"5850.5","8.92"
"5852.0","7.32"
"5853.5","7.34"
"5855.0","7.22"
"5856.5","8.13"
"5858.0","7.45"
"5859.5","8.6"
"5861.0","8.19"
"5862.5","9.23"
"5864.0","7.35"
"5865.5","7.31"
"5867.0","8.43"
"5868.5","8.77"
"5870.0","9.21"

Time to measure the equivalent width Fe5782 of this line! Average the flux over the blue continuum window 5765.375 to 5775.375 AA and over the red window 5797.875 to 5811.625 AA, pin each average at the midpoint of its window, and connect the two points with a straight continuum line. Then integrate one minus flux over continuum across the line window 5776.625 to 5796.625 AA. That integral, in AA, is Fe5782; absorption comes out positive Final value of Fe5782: 1.2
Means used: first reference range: 8.5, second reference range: 8.55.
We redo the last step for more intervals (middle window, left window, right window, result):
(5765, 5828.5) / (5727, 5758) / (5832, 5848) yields 1.0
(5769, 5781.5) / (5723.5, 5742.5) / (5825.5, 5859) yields -0.4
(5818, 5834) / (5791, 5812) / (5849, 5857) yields -0.6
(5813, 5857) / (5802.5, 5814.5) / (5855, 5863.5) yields 0.7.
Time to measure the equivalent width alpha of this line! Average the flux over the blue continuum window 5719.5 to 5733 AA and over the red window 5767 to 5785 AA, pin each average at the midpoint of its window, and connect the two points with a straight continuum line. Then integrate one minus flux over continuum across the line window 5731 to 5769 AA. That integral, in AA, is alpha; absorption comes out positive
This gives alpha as 1.4 AA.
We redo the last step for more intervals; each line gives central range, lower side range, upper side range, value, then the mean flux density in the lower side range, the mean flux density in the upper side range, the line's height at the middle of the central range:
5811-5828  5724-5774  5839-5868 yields 0.1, 8.04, 8.23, 8.17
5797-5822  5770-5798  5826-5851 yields -0.3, 8.13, 8.51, 8.31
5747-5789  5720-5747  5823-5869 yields 0.8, 8.15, 8.25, 8.18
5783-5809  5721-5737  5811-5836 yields -0.2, 7.97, 8.3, 8.2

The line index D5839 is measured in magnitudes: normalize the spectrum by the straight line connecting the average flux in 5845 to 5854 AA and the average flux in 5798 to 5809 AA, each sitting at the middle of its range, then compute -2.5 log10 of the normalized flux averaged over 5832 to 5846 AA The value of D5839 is -0.07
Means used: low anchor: 8.56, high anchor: 8.07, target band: 8.72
